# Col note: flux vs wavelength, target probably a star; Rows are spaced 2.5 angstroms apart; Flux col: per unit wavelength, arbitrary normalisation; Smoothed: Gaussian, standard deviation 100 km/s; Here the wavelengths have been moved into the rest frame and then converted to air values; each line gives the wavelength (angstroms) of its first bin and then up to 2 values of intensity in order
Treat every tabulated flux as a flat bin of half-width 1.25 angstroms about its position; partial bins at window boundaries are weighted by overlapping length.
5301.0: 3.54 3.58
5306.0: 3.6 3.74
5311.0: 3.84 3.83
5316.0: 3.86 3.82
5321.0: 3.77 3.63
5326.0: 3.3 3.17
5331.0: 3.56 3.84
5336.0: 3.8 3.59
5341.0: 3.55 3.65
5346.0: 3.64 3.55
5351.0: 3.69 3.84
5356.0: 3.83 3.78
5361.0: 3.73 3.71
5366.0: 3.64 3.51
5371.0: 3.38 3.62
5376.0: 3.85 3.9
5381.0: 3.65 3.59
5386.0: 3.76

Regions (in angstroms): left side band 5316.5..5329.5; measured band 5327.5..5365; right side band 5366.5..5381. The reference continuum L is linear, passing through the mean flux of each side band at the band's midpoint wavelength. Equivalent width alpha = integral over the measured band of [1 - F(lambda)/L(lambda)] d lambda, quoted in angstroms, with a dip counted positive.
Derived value -0.6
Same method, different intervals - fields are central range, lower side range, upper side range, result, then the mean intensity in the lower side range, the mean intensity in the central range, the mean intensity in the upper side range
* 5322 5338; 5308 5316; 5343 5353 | 0.8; 3.82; 3.56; 3.65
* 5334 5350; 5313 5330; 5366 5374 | -0.3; 3.62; 3.64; 3.51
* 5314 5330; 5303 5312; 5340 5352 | 0.3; 3.7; 3.6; 3.62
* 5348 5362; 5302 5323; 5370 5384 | -0.2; 3.75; 3.75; 3.67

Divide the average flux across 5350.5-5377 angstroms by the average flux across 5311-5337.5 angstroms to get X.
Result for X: 1.0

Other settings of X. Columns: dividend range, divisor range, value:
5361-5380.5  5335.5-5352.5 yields 1.01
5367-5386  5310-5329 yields 0.99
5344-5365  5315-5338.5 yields 1.02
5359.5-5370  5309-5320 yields 0.95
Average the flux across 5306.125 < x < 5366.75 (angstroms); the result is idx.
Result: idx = 3.68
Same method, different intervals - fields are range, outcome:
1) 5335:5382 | 3.68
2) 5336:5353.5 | 3.64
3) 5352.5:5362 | 3.8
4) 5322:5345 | 3.57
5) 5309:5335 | 3.67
